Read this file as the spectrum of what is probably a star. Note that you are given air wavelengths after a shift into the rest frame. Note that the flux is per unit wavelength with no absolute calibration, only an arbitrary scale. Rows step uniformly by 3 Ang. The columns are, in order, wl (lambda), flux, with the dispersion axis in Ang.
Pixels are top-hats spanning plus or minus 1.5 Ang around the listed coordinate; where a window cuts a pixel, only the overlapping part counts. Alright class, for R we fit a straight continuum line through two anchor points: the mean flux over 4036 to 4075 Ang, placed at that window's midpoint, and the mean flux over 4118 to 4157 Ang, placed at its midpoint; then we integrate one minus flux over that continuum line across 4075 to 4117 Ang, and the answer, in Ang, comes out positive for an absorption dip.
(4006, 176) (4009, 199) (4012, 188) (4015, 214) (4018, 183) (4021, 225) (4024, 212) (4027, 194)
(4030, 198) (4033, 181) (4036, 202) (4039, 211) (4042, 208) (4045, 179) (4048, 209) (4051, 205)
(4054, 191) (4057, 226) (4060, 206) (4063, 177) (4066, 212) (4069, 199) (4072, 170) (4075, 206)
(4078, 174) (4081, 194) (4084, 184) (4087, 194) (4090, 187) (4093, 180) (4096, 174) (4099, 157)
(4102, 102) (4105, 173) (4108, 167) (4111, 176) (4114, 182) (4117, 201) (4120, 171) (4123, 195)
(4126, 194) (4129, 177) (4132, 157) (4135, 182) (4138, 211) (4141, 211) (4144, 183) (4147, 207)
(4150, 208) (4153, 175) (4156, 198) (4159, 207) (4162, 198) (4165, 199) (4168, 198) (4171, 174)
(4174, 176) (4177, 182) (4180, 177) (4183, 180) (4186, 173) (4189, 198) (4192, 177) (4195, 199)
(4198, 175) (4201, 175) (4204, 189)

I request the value 4.3 Ang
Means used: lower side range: 200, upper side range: 190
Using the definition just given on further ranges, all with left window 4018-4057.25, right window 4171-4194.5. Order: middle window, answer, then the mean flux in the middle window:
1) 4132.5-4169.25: -2.30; 197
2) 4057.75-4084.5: 0.58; 193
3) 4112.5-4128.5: 0.16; 188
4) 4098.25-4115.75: 2.87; 160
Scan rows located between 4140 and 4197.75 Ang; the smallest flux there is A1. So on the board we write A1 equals 173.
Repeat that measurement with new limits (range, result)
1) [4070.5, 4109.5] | 102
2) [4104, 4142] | 157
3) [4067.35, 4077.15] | 170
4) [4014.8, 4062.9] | 179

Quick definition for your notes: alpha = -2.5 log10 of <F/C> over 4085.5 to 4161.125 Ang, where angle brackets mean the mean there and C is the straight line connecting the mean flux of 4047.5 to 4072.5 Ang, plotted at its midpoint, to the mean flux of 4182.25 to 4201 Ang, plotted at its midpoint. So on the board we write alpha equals 0.05 mag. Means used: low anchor 200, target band 183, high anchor 183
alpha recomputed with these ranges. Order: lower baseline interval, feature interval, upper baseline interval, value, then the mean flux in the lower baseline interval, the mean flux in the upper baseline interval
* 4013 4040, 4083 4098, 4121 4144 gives 0.064 mag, 202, 189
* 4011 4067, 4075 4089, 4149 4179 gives 0.051 mag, 201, 191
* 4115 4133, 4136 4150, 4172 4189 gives -0.118 mag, 183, 179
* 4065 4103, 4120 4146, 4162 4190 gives -0.033 mag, 180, 185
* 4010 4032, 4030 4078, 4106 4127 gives -0.016 mag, 201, 183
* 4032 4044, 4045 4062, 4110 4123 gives -0.037 mag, 200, 184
